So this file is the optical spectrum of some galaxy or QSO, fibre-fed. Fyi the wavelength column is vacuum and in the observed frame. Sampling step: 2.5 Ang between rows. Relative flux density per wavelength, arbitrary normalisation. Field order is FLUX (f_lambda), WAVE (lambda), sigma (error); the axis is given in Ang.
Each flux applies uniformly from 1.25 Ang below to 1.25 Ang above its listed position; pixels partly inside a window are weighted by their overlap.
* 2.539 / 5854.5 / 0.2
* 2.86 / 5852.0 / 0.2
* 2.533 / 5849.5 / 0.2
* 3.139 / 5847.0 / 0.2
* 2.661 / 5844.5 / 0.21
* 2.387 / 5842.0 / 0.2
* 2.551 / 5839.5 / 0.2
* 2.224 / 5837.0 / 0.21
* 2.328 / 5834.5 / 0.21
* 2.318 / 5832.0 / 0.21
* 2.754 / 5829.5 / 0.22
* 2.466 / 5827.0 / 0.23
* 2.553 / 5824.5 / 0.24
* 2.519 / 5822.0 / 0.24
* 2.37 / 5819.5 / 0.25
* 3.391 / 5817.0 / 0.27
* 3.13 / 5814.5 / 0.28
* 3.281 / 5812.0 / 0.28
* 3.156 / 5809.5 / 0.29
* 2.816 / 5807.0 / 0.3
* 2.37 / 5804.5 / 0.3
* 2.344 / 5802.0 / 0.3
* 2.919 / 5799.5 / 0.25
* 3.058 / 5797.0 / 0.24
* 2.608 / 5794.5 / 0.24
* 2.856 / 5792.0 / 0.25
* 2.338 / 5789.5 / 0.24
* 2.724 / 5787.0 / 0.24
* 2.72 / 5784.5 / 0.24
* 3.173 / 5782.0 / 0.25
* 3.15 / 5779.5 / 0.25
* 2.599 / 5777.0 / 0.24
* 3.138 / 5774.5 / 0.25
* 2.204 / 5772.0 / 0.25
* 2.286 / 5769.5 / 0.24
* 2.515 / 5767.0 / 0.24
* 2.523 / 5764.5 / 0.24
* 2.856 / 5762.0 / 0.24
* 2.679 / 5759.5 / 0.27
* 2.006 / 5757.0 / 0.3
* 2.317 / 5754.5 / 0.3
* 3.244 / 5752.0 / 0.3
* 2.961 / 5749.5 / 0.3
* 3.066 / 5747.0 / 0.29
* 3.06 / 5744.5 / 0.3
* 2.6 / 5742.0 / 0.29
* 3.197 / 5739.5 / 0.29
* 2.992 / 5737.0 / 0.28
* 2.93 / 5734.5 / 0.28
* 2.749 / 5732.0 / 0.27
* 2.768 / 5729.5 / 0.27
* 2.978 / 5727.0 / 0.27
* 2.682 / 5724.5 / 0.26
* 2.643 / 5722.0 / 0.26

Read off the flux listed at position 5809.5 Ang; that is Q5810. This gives 3.156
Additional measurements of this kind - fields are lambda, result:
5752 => 3.244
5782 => 3.173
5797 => 3.058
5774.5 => 3.138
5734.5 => 2.93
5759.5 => 2.679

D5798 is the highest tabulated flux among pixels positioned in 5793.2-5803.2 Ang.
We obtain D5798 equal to 3.058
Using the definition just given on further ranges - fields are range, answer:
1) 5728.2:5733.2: 2.768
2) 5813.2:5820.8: 3.391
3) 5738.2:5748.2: 3.197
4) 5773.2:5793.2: 3.173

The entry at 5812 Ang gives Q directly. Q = 3.281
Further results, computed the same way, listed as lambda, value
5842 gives 2.387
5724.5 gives 2.682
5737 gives 2.992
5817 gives 3.391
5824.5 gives 2.553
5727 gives 2.978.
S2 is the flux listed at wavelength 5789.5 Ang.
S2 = 2.338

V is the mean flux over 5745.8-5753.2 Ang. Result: 3.09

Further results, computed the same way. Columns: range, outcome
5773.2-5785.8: 2.95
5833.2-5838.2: 2.28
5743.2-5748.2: 3.06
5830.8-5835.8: 2.32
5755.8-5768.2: 2.52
